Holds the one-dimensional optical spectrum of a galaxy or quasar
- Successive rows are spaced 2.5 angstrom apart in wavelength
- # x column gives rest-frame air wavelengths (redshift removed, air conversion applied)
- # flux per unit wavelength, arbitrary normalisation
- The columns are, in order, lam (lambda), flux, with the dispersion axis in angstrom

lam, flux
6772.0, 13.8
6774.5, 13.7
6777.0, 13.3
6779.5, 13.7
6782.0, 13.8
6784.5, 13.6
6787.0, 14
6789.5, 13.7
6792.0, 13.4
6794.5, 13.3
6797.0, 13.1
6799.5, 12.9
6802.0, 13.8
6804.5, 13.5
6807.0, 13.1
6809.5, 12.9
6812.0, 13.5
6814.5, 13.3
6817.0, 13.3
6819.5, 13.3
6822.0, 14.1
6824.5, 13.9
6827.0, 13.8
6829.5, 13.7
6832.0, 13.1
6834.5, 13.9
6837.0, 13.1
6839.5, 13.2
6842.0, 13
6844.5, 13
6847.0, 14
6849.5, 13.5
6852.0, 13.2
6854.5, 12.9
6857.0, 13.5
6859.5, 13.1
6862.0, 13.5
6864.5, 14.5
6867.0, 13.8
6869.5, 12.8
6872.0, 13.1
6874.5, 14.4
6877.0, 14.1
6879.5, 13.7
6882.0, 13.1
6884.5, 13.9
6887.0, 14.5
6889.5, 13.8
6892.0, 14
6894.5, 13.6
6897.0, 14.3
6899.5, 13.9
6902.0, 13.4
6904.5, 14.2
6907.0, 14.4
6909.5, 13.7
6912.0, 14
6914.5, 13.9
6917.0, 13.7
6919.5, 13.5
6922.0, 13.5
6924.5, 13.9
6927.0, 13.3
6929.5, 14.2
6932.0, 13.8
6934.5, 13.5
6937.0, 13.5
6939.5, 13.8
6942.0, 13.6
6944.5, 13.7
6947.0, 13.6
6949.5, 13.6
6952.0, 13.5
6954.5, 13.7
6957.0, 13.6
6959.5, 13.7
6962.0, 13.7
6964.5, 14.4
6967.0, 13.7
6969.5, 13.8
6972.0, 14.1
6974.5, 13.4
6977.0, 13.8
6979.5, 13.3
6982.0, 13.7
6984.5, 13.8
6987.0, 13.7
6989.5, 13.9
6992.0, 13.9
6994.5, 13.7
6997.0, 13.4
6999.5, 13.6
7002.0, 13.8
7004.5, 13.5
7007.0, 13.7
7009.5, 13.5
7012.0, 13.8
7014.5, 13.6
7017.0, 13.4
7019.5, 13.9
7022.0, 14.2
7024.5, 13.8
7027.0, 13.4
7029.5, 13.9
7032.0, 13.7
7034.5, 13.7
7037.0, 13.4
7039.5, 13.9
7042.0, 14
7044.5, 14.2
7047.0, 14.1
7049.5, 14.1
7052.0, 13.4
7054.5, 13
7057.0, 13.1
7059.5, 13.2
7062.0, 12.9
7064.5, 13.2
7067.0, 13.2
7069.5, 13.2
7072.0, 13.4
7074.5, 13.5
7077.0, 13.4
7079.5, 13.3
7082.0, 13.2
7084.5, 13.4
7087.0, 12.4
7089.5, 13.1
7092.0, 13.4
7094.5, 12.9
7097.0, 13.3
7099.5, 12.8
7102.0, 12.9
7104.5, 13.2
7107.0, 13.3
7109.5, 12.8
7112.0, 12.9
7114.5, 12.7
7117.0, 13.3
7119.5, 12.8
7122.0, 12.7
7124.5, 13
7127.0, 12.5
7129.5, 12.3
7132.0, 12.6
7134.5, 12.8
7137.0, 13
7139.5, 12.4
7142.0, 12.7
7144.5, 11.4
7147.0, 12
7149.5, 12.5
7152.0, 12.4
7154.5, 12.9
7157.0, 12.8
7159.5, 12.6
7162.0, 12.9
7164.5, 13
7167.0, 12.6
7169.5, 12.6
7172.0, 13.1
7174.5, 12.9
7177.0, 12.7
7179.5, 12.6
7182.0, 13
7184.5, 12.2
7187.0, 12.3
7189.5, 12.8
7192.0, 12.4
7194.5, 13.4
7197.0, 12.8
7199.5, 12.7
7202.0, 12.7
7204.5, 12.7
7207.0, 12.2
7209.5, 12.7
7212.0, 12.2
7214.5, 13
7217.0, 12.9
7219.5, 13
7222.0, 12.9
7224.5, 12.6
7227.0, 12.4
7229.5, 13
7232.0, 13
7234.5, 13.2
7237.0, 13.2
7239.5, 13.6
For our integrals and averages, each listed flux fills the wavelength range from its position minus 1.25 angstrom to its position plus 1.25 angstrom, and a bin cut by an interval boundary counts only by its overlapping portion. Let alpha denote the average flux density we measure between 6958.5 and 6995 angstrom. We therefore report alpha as 13.8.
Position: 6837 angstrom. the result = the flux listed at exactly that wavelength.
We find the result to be 13.1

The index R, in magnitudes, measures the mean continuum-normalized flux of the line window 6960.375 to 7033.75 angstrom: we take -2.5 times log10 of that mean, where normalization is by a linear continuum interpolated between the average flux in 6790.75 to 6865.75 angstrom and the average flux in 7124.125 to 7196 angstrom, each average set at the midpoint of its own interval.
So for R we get -0.06 mag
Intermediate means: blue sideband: 13.4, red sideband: 12.6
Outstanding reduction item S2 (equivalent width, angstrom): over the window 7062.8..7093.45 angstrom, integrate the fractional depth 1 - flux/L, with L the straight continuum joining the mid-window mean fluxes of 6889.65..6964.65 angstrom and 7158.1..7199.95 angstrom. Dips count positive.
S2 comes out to -0.2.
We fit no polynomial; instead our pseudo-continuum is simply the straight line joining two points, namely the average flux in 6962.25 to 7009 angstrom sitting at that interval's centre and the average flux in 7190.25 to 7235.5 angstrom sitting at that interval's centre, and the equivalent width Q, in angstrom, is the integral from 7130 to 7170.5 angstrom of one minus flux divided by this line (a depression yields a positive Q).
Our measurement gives 1.4 angstrom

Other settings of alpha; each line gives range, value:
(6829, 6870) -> 13.4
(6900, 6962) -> 13.7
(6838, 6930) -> 13.7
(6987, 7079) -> 13.6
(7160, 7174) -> 12.8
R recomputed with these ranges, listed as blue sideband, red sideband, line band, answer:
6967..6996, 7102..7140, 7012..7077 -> -0.02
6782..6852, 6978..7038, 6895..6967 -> -0.01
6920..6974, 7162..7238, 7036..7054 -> -0.04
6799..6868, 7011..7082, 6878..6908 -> -0.03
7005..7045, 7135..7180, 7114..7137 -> 0.01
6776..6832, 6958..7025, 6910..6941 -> -0.01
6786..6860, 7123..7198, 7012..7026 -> -0.07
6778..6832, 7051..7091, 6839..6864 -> 0.01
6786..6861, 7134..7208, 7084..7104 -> -0.02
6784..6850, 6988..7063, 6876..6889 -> -0.03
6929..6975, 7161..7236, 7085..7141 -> 0.02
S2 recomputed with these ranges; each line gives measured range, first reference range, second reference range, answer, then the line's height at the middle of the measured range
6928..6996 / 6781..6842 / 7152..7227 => -2.9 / 13.2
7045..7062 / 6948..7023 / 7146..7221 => -0.1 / 13.4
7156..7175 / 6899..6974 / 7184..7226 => 0.0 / 12.8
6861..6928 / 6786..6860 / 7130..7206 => -2.8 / 13.2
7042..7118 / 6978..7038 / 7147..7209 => 0.1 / 13.3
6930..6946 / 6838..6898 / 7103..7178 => -0.4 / 13.4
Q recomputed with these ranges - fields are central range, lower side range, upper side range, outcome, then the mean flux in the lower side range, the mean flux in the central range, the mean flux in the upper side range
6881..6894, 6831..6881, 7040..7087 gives -0.4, 13.5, 13.9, 13.4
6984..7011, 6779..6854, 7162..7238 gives -1.1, 13.4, 13.7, 12.8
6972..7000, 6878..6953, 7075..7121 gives -0.4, 13.8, 13.7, 13.1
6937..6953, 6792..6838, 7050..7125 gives -0.4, 13.4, 13.6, 13.1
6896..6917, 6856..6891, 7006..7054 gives -0.4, 13.7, 14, 13.8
